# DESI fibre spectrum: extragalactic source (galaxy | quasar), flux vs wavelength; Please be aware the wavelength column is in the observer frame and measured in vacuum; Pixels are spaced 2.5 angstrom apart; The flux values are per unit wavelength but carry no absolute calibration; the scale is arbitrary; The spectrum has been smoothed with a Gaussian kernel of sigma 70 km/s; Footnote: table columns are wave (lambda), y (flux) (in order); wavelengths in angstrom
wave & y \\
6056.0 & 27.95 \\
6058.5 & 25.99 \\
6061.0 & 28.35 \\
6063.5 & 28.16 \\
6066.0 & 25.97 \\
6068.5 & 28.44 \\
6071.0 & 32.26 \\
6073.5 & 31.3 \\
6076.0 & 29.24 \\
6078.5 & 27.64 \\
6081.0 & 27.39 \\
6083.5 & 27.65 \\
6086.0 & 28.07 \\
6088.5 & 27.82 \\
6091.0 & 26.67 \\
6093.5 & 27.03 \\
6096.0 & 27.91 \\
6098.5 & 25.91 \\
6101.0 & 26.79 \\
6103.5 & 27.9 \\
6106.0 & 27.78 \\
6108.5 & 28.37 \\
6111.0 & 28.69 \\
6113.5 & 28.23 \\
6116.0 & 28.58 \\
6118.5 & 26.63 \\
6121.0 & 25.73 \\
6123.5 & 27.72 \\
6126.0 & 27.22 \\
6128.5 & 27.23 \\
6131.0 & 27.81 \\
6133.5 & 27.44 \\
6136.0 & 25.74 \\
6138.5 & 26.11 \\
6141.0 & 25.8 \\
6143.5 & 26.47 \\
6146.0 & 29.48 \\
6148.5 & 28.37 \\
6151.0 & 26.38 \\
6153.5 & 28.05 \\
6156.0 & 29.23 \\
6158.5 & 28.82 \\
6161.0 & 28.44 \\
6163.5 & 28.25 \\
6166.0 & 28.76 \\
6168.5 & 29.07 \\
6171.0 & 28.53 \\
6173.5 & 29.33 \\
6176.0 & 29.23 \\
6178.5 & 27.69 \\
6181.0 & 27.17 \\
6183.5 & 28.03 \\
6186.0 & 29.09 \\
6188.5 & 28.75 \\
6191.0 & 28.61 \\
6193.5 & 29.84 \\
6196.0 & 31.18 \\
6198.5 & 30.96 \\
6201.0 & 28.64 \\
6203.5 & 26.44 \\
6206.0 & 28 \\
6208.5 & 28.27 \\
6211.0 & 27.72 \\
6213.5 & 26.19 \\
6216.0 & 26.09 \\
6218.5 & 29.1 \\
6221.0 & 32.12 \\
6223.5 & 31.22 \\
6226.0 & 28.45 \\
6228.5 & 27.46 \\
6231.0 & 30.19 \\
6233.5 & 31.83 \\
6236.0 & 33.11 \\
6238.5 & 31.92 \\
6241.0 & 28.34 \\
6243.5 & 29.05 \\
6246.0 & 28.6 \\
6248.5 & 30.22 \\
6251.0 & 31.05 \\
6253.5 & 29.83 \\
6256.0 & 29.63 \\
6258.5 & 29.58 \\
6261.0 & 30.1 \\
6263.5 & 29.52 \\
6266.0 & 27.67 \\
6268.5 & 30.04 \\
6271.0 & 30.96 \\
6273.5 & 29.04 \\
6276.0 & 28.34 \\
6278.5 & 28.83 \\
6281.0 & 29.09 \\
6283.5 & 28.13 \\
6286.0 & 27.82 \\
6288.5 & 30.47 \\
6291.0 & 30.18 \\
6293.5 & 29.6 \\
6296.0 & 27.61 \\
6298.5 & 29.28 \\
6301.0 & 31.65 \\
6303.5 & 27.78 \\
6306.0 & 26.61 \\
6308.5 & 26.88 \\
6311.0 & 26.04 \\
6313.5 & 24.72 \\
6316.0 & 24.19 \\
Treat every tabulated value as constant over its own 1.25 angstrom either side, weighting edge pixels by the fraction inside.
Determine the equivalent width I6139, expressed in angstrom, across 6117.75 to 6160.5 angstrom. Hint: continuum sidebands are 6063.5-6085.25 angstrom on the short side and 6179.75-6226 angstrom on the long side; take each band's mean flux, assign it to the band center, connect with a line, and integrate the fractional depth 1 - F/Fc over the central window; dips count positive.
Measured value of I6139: 2.1 angstrom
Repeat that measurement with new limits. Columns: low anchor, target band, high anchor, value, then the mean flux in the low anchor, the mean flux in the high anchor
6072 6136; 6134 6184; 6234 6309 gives 0.57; 27.7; 29.4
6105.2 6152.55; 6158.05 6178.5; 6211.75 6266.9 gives -0.42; 27.4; 29.6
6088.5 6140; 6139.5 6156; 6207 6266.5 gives 0.20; 27.3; 29.5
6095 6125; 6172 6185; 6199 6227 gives -0.08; 27.5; 28.5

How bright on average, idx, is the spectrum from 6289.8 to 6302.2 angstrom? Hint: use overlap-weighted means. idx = 29.7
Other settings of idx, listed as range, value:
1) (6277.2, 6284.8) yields 28.7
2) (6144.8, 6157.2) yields 28.3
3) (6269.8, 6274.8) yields 30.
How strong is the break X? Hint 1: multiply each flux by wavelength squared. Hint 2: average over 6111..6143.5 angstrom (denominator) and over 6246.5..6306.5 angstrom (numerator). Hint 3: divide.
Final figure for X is 1.14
